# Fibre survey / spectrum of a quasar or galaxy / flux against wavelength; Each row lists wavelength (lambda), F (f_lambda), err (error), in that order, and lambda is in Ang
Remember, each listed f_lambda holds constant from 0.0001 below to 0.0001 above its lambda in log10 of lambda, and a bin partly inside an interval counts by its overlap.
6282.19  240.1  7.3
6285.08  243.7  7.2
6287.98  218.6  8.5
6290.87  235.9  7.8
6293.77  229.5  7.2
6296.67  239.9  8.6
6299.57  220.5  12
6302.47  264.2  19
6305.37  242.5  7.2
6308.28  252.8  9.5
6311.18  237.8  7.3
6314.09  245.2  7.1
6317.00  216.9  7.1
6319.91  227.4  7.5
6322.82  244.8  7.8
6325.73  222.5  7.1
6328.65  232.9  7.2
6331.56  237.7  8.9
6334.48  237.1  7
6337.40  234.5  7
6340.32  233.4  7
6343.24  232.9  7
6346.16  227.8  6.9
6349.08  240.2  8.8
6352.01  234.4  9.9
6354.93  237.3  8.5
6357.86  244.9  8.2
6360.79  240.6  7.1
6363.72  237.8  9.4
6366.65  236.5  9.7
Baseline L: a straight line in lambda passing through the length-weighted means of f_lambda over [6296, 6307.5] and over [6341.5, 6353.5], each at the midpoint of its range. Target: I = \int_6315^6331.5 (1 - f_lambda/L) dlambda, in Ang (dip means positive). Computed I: 0.6 Ang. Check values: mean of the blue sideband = 243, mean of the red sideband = 234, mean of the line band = 230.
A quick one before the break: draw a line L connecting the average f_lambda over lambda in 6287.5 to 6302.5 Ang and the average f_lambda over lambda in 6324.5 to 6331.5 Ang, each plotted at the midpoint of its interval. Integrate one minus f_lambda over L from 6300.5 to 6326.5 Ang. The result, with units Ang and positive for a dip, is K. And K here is -0.9 Ang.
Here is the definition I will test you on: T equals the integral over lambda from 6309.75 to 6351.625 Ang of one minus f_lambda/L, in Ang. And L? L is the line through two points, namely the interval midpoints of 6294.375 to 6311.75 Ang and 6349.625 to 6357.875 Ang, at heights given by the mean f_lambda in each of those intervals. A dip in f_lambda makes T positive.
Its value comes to 1.1 Ang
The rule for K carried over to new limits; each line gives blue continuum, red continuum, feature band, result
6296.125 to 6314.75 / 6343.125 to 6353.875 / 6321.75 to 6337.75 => 0.23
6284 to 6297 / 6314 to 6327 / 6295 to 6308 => -0.61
